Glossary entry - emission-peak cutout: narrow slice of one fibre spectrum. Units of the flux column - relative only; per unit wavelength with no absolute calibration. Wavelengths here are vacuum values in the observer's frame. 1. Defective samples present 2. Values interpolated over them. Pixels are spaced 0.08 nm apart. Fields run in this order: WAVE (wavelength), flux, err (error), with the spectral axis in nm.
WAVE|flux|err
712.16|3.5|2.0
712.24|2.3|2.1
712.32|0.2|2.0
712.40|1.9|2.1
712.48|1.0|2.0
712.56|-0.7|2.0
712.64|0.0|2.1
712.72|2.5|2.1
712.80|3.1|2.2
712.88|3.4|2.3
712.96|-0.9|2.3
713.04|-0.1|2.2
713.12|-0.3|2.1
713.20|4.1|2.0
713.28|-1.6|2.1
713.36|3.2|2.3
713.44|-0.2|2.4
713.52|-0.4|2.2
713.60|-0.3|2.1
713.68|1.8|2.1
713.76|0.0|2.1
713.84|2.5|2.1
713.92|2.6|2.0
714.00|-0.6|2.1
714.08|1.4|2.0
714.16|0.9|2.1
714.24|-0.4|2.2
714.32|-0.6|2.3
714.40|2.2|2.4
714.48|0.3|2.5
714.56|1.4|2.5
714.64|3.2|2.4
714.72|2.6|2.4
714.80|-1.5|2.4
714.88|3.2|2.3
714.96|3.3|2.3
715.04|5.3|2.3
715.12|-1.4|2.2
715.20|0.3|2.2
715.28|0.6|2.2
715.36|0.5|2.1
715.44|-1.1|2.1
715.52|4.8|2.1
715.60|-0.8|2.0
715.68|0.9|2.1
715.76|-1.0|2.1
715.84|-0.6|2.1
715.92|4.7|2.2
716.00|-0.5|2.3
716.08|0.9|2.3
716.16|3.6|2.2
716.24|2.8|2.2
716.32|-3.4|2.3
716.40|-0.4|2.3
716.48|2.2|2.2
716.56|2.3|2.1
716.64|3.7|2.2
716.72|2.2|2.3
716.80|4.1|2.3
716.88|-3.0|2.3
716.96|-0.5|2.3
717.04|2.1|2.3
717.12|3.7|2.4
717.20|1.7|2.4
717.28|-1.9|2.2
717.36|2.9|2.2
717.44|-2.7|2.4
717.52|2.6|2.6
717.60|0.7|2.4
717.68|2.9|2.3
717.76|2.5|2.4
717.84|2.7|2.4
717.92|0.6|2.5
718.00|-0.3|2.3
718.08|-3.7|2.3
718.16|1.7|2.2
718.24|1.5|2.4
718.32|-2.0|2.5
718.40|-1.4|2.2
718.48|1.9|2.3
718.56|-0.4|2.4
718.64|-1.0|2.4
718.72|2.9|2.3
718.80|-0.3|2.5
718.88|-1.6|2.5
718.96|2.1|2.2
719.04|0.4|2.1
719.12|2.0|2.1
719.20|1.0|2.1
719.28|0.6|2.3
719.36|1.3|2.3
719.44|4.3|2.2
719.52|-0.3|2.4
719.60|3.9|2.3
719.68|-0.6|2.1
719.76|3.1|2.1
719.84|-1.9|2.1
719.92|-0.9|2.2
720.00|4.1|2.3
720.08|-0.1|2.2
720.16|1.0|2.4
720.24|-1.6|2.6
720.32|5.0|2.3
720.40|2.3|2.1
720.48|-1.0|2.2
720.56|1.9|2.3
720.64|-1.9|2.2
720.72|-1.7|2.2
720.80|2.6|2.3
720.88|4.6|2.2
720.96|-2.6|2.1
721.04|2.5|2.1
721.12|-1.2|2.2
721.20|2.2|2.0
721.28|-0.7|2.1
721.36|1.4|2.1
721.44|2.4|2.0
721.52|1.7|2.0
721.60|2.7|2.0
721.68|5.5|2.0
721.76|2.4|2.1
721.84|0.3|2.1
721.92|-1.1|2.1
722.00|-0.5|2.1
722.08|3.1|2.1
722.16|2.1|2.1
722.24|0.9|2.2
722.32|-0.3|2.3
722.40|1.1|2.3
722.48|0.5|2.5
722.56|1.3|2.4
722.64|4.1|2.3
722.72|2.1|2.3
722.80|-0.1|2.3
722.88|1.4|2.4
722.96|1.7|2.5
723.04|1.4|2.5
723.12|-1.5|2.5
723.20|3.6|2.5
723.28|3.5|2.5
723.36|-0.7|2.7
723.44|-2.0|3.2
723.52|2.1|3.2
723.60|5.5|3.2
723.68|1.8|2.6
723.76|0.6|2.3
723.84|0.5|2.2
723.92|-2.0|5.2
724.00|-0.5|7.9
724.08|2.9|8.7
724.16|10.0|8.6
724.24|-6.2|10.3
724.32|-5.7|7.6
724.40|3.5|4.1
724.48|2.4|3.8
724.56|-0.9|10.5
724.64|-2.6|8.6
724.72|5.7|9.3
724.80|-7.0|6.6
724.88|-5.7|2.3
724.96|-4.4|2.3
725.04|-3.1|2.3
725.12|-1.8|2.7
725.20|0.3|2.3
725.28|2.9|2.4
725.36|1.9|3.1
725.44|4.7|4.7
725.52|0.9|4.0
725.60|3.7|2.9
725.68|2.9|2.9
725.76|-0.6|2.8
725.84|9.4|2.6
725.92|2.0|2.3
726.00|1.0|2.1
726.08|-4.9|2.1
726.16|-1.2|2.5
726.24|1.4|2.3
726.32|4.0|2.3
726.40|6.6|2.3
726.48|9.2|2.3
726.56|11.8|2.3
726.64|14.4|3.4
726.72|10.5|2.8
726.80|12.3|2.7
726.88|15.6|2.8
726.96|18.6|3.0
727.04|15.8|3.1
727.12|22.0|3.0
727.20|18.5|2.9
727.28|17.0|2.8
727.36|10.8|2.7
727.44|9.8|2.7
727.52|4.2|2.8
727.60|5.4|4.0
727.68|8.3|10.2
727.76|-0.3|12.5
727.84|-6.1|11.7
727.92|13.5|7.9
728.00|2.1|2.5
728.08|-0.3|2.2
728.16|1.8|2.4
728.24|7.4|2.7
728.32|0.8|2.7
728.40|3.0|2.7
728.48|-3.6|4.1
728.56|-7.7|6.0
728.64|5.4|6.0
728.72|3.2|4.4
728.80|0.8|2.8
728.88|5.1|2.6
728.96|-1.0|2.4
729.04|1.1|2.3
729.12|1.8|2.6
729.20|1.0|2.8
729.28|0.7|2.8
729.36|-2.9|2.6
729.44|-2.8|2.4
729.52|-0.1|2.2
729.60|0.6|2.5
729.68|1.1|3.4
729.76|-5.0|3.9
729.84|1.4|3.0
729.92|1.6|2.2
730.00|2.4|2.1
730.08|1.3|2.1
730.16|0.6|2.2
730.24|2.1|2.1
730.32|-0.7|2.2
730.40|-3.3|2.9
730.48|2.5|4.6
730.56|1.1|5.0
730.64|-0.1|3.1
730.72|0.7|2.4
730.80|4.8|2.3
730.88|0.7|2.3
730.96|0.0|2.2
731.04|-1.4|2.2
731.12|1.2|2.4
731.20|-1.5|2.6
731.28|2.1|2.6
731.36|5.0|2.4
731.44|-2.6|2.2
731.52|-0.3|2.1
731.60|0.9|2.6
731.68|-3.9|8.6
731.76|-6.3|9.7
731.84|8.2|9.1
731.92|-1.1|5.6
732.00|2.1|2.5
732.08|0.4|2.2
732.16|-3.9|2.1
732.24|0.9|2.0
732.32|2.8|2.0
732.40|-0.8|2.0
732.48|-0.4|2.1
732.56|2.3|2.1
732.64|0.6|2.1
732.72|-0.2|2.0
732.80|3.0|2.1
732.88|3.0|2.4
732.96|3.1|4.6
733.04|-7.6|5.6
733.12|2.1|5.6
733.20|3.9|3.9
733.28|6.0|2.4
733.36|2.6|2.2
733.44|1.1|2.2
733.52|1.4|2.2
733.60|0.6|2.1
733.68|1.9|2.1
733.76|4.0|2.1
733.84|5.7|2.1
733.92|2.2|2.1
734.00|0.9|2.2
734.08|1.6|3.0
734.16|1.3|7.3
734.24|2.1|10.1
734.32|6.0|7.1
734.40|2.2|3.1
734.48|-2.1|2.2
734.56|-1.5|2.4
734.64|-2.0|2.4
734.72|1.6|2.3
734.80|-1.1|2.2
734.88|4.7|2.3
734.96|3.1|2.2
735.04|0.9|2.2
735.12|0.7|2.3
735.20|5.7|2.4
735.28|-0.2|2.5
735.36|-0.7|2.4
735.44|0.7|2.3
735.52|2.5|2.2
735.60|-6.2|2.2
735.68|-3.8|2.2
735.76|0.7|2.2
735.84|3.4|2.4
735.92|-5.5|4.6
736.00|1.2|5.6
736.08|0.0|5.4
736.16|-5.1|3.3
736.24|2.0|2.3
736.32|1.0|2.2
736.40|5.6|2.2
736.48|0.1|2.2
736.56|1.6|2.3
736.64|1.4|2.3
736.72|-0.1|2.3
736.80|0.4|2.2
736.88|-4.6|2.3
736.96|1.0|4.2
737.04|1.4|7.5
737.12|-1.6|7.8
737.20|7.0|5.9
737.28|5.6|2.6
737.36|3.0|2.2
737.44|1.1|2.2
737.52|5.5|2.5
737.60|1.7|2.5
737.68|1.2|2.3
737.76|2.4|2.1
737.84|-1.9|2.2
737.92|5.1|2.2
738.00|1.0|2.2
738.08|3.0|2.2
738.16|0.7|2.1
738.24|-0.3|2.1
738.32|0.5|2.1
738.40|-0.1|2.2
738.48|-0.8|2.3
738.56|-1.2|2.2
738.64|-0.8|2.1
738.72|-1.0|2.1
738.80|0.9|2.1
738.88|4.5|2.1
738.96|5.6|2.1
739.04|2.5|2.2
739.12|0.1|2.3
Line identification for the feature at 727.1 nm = [O II]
